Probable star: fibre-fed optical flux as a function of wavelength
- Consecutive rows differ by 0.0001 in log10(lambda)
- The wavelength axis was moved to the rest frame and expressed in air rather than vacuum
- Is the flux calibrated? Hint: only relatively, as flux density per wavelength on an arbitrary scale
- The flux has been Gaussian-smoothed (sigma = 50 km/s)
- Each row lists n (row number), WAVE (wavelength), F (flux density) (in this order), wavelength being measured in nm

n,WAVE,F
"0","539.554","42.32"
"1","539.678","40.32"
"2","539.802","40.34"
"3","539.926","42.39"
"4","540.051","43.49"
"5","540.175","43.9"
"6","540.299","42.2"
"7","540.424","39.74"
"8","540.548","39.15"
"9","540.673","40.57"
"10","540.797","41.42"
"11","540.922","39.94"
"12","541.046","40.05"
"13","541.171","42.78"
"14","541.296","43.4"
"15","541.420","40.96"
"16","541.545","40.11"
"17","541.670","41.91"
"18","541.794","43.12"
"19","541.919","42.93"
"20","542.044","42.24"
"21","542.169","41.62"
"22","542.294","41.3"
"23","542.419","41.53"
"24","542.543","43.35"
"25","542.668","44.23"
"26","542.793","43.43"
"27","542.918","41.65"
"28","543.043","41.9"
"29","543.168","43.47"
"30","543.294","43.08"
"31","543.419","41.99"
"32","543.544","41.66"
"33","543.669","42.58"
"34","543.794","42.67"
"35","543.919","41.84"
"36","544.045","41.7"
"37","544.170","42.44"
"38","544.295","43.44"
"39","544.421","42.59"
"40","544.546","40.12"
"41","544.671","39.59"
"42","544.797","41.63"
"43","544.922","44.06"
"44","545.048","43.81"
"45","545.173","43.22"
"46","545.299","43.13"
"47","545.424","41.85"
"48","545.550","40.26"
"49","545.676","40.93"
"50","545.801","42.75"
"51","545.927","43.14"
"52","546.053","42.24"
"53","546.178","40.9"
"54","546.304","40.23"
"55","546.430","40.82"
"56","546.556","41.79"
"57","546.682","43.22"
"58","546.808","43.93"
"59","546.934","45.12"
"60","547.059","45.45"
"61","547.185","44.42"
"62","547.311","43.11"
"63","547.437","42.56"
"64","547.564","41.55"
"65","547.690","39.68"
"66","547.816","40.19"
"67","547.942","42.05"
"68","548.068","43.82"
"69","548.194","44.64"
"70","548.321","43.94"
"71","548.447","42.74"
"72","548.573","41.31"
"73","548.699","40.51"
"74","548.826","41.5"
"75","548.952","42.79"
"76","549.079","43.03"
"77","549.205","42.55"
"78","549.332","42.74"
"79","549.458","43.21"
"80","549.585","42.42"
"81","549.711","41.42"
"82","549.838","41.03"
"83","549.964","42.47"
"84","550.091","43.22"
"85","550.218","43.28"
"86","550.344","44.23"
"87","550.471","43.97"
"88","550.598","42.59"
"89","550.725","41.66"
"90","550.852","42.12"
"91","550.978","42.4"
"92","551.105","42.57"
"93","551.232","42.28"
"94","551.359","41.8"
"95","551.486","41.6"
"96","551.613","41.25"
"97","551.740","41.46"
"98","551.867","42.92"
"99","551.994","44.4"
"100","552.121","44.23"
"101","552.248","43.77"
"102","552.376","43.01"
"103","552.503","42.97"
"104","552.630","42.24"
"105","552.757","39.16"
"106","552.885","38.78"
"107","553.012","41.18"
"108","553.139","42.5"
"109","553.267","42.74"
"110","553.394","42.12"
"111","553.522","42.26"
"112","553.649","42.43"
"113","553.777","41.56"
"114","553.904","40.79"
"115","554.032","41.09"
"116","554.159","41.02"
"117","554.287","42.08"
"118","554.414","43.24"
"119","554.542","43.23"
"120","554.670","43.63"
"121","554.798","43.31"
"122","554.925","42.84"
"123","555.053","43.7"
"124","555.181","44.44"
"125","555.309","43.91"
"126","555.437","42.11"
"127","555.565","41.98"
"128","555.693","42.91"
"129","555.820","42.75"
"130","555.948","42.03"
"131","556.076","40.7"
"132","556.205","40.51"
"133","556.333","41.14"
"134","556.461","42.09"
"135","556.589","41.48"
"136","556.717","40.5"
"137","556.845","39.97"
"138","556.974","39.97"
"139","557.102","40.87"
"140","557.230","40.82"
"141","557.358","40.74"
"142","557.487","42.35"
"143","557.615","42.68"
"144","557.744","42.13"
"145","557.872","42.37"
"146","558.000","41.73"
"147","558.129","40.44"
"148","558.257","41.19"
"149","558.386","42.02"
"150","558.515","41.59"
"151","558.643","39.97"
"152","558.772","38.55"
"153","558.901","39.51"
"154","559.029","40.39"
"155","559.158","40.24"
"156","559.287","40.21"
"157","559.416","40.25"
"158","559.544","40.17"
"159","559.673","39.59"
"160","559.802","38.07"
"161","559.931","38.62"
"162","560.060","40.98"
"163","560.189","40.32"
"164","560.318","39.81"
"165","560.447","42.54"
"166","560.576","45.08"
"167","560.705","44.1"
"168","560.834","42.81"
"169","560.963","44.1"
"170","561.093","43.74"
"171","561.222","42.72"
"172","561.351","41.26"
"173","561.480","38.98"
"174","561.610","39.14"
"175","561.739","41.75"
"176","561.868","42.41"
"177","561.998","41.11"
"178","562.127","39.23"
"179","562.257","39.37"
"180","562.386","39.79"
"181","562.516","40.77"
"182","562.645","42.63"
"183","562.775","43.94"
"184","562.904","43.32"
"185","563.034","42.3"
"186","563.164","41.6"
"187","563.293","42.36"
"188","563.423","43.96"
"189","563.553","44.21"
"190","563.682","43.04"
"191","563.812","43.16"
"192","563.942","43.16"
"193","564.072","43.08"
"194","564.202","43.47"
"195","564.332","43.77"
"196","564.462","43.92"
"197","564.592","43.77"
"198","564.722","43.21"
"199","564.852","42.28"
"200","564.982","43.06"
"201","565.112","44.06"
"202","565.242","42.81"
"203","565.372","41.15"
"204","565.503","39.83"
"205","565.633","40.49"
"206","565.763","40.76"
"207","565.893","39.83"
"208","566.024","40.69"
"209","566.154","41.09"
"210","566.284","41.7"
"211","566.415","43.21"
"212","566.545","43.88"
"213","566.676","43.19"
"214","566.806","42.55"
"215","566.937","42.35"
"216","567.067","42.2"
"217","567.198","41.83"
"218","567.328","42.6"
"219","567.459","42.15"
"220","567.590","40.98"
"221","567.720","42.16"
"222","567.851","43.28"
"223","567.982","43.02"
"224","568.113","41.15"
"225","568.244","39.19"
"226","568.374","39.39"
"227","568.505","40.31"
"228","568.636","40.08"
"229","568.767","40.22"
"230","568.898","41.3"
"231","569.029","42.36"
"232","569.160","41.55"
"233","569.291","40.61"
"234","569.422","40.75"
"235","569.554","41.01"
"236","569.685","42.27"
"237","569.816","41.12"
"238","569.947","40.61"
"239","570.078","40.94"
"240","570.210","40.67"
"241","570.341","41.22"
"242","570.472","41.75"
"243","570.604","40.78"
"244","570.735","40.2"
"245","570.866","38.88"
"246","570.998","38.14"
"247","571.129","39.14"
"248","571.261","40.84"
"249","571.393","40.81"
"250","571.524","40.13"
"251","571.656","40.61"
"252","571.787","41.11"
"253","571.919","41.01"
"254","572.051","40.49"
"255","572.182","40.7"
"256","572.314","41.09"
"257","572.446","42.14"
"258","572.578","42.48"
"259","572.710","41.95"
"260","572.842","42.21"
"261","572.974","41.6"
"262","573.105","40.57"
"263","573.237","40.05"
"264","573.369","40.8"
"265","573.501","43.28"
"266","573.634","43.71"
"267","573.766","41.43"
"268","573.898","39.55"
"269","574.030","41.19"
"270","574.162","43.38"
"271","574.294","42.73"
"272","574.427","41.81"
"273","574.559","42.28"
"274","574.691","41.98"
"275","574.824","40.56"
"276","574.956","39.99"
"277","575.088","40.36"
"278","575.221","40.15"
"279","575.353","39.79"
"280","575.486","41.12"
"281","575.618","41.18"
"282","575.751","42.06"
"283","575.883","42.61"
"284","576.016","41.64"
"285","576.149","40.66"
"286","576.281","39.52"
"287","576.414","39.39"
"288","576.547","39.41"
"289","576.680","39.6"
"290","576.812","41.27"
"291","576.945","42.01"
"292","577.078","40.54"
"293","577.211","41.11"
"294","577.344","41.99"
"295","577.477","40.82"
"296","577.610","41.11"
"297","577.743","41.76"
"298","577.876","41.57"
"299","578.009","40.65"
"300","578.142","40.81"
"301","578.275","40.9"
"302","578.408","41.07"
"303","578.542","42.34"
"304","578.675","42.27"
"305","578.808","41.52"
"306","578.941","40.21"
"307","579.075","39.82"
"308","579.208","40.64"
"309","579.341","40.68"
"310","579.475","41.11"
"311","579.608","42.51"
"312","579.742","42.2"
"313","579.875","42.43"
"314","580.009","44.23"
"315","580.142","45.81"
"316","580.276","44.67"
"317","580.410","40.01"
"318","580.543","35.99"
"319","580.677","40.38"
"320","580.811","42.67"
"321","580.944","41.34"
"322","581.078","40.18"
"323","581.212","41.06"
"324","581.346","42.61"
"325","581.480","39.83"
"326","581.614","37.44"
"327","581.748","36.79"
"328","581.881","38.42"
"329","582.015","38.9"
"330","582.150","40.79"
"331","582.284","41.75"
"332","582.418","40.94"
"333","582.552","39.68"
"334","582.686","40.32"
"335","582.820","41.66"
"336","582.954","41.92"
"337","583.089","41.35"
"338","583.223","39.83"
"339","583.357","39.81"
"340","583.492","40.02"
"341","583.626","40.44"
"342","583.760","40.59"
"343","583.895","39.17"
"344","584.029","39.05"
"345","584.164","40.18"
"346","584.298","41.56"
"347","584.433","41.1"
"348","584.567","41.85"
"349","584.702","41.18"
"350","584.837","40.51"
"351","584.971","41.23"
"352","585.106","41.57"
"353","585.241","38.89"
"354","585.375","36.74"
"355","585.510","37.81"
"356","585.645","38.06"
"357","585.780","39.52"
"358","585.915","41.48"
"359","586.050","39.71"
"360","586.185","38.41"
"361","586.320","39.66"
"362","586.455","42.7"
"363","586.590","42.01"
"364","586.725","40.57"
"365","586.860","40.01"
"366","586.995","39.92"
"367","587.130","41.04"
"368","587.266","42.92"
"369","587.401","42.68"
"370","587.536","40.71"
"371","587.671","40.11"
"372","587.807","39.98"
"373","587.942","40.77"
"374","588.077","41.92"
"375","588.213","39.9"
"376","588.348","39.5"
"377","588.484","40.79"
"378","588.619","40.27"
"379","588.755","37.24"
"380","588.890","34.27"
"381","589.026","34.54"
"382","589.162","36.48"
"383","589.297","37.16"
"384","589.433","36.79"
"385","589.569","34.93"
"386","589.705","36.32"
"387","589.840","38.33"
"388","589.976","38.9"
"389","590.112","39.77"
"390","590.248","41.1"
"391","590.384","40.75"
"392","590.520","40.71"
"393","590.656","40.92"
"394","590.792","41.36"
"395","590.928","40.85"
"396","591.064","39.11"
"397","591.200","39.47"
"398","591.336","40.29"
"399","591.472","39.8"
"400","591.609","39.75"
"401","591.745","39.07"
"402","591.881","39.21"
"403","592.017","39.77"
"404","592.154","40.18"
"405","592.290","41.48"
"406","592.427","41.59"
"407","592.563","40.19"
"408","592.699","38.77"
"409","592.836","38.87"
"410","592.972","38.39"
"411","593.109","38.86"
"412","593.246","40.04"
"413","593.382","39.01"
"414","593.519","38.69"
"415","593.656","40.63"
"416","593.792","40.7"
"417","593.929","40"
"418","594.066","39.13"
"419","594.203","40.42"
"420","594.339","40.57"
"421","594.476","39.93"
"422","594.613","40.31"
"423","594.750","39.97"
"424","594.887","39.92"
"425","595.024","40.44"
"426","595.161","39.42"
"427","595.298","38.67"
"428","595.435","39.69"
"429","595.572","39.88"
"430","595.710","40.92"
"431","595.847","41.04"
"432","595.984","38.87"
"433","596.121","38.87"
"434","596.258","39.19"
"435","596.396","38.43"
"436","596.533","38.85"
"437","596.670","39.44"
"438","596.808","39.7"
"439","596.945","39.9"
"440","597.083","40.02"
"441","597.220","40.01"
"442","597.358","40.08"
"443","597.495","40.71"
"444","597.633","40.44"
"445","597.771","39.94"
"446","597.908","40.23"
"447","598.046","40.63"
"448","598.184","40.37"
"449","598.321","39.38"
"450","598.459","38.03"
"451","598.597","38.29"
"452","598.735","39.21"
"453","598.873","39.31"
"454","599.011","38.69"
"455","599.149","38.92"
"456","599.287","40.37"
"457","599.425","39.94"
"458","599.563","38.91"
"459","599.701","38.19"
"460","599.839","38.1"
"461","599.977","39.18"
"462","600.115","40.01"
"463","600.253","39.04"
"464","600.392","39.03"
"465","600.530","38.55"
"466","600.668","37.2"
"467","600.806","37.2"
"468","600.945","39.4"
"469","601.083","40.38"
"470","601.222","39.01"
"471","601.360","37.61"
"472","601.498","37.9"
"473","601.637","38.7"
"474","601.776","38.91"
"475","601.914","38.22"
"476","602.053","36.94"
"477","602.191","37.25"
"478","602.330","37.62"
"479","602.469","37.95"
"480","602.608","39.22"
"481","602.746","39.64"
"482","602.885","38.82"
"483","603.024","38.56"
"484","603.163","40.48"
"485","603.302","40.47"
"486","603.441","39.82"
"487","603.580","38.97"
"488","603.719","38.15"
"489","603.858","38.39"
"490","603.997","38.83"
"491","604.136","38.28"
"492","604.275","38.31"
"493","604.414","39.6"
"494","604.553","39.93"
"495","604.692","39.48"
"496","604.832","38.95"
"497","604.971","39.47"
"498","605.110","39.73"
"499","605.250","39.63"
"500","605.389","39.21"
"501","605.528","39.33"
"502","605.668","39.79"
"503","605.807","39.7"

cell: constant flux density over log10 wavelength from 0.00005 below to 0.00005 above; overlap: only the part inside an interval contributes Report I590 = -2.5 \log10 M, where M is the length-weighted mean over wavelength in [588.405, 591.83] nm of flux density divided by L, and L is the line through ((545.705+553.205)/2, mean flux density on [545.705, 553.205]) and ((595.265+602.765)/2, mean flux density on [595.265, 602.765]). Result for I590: 0.03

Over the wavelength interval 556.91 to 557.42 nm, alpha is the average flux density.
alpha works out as 40.7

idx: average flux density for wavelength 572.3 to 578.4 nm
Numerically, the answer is 41.2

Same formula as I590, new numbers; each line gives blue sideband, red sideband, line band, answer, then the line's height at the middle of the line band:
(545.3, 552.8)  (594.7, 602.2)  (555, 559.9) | 0.019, 41.9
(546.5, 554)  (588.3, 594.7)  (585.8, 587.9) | -0.031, 39.6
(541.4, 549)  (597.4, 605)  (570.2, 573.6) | -0.004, 40.7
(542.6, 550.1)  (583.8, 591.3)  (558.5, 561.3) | 0.011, 41.5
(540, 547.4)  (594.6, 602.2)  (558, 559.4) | 0.025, 41.4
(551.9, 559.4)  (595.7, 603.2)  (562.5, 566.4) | -0.033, 41.2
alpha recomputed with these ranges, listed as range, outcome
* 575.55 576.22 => 41.6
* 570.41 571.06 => 39.9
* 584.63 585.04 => 40.9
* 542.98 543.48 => 42.5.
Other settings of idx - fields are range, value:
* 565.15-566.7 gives 41.5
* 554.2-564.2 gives 41.7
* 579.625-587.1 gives 40.5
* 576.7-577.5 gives 41.2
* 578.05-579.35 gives 41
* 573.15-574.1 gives 41.4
